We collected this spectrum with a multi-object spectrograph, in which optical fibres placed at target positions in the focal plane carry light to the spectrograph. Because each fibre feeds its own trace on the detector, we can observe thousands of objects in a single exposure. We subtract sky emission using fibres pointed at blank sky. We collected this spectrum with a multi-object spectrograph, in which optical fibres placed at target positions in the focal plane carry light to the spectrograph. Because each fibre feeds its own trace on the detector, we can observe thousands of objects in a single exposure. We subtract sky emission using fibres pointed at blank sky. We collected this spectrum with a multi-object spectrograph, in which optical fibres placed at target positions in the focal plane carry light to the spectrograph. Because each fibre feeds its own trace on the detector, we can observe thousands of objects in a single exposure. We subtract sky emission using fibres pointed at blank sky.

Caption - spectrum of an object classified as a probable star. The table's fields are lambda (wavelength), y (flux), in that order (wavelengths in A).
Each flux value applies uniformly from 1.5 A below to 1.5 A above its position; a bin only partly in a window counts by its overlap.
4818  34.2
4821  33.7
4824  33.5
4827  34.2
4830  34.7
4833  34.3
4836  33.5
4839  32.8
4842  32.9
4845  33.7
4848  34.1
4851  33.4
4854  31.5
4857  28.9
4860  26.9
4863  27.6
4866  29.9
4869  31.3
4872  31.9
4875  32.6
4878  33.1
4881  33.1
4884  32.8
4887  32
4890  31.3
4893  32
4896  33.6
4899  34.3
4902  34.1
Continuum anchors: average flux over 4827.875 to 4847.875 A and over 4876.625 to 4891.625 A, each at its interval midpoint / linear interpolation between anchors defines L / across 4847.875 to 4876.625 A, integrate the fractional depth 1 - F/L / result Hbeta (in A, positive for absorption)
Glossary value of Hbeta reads 2.07 A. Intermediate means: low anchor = 33.7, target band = 30.7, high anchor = 32.5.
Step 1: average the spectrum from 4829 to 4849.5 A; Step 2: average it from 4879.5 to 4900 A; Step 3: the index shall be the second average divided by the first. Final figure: 0.97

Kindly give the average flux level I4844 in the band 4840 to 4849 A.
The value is 33.5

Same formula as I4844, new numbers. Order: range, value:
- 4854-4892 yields 31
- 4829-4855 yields 33.4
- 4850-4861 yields 30.2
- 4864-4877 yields 31.3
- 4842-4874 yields 31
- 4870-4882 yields 32.6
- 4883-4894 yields 32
